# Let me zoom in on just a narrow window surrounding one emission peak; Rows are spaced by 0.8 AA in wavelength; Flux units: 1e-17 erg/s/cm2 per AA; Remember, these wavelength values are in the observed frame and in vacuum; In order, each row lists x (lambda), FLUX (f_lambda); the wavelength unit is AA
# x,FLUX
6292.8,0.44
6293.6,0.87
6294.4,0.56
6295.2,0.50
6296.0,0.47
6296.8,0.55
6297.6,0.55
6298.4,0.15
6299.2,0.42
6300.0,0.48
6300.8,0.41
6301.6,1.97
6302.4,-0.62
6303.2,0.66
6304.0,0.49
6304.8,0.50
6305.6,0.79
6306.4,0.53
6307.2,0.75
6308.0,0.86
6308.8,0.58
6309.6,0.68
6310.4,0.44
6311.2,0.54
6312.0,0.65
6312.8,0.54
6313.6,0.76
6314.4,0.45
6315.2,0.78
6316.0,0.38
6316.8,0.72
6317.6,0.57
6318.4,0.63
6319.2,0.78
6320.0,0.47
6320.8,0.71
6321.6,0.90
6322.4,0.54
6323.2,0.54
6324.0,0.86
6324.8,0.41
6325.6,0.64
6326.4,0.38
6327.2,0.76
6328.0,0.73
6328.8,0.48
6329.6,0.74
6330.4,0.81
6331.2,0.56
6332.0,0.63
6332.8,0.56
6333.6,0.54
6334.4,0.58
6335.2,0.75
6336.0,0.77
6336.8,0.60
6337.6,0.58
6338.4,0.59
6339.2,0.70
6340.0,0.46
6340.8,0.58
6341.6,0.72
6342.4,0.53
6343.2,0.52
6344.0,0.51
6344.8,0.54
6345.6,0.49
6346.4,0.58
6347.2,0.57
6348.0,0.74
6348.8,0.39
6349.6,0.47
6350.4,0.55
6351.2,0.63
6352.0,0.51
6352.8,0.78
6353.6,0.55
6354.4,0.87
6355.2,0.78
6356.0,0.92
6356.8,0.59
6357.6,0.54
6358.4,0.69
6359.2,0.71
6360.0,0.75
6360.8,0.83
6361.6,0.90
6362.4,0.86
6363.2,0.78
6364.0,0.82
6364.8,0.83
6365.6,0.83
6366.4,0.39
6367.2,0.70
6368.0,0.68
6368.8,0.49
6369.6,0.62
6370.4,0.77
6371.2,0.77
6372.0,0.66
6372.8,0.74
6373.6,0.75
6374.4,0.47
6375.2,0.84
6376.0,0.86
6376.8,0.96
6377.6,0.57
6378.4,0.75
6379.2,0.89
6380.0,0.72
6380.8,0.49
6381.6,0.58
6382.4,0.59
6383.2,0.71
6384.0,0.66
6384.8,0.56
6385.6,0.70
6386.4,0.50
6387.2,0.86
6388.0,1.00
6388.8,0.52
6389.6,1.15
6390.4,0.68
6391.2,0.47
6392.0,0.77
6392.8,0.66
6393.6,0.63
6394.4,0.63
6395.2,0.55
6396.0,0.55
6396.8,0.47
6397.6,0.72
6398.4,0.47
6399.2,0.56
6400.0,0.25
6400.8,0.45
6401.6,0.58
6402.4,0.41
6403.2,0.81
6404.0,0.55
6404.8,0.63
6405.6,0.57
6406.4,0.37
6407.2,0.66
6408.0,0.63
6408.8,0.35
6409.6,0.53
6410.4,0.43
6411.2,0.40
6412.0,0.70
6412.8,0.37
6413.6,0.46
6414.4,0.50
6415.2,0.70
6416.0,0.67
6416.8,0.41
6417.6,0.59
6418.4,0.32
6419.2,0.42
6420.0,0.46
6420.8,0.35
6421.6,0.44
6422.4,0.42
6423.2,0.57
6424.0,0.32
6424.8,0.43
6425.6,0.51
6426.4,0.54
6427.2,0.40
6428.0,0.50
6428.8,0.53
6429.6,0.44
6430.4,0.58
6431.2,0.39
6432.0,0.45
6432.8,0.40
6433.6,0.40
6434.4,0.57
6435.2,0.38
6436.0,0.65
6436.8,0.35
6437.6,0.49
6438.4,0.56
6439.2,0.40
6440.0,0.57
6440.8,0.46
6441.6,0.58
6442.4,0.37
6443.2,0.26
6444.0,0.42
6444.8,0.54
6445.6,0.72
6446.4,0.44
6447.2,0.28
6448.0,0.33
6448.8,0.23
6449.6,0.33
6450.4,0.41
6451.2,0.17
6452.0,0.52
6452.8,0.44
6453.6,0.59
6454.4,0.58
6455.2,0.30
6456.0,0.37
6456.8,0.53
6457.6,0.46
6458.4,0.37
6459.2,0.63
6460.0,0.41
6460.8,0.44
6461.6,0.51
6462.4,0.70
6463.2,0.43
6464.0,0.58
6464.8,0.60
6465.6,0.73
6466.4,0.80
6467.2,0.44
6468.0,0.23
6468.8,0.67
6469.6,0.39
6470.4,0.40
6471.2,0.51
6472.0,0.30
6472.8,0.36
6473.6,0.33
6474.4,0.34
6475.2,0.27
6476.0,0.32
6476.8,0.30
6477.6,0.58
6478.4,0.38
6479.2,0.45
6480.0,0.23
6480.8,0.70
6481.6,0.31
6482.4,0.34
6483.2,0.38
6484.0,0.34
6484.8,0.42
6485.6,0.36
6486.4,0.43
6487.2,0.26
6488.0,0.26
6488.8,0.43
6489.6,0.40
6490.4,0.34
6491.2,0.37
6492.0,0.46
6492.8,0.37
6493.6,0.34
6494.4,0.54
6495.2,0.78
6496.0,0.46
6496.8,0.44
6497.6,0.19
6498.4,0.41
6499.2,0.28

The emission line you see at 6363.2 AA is C III] 1909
